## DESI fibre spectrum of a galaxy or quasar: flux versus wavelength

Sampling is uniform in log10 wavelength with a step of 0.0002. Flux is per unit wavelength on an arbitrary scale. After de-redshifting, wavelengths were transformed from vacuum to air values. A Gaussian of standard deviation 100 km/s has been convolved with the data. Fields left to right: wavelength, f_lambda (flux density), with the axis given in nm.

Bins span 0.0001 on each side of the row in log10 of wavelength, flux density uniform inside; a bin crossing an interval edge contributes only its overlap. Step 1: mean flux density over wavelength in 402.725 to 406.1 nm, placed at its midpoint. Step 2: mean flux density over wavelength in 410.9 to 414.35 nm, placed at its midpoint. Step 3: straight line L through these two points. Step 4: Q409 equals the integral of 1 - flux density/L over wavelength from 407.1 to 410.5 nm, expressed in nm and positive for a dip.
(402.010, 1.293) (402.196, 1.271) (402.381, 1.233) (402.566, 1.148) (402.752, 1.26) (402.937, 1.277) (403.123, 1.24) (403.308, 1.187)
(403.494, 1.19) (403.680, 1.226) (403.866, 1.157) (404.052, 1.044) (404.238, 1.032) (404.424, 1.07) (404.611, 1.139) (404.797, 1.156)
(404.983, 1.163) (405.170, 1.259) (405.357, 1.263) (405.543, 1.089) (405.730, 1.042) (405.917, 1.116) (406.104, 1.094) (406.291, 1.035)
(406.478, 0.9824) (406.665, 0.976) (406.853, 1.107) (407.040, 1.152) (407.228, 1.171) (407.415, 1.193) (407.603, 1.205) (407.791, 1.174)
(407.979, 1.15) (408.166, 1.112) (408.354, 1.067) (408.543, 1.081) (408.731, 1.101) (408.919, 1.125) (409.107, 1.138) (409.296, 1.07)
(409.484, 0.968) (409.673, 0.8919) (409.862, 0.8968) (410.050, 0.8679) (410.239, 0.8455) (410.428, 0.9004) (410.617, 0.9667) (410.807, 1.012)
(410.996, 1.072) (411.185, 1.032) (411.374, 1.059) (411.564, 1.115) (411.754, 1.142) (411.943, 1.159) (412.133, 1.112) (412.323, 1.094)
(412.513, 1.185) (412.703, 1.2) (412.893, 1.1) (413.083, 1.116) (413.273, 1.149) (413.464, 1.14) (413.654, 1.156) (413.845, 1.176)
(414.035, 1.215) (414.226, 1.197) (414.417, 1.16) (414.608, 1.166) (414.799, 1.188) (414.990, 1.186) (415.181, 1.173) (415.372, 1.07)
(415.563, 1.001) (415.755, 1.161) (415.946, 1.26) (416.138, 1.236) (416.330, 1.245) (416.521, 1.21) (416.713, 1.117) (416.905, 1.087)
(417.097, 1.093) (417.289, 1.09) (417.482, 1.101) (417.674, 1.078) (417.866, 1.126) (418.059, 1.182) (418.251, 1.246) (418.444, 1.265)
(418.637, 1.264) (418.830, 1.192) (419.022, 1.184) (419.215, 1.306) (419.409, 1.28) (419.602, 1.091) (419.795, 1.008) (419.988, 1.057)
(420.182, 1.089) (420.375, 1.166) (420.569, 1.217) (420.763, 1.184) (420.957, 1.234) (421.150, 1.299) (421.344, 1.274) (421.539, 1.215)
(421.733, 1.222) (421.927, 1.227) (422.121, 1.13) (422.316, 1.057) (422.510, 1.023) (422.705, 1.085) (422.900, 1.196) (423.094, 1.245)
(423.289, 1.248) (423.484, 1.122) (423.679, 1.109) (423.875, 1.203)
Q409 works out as 0.270 nm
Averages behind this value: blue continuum 1.16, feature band 1.05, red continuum 1.13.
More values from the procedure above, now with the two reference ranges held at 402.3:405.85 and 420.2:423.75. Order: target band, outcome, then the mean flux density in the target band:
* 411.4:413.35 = 0.063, 1.13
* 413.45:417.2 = 0.040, 1.16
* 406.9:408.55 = 0.031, 1.15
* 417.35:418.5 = 0.015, 1.16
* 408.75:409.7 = 0.094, 1.05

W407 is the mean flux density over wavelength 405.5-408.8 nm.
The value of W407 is 1.1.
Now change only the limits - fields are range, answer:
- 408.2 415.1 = 1.09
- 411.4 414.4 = 1.15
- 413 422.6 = 1.17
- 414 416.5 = 1.17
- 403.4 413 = 1.09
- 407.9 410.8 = 1.01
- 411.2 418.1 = 1.14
